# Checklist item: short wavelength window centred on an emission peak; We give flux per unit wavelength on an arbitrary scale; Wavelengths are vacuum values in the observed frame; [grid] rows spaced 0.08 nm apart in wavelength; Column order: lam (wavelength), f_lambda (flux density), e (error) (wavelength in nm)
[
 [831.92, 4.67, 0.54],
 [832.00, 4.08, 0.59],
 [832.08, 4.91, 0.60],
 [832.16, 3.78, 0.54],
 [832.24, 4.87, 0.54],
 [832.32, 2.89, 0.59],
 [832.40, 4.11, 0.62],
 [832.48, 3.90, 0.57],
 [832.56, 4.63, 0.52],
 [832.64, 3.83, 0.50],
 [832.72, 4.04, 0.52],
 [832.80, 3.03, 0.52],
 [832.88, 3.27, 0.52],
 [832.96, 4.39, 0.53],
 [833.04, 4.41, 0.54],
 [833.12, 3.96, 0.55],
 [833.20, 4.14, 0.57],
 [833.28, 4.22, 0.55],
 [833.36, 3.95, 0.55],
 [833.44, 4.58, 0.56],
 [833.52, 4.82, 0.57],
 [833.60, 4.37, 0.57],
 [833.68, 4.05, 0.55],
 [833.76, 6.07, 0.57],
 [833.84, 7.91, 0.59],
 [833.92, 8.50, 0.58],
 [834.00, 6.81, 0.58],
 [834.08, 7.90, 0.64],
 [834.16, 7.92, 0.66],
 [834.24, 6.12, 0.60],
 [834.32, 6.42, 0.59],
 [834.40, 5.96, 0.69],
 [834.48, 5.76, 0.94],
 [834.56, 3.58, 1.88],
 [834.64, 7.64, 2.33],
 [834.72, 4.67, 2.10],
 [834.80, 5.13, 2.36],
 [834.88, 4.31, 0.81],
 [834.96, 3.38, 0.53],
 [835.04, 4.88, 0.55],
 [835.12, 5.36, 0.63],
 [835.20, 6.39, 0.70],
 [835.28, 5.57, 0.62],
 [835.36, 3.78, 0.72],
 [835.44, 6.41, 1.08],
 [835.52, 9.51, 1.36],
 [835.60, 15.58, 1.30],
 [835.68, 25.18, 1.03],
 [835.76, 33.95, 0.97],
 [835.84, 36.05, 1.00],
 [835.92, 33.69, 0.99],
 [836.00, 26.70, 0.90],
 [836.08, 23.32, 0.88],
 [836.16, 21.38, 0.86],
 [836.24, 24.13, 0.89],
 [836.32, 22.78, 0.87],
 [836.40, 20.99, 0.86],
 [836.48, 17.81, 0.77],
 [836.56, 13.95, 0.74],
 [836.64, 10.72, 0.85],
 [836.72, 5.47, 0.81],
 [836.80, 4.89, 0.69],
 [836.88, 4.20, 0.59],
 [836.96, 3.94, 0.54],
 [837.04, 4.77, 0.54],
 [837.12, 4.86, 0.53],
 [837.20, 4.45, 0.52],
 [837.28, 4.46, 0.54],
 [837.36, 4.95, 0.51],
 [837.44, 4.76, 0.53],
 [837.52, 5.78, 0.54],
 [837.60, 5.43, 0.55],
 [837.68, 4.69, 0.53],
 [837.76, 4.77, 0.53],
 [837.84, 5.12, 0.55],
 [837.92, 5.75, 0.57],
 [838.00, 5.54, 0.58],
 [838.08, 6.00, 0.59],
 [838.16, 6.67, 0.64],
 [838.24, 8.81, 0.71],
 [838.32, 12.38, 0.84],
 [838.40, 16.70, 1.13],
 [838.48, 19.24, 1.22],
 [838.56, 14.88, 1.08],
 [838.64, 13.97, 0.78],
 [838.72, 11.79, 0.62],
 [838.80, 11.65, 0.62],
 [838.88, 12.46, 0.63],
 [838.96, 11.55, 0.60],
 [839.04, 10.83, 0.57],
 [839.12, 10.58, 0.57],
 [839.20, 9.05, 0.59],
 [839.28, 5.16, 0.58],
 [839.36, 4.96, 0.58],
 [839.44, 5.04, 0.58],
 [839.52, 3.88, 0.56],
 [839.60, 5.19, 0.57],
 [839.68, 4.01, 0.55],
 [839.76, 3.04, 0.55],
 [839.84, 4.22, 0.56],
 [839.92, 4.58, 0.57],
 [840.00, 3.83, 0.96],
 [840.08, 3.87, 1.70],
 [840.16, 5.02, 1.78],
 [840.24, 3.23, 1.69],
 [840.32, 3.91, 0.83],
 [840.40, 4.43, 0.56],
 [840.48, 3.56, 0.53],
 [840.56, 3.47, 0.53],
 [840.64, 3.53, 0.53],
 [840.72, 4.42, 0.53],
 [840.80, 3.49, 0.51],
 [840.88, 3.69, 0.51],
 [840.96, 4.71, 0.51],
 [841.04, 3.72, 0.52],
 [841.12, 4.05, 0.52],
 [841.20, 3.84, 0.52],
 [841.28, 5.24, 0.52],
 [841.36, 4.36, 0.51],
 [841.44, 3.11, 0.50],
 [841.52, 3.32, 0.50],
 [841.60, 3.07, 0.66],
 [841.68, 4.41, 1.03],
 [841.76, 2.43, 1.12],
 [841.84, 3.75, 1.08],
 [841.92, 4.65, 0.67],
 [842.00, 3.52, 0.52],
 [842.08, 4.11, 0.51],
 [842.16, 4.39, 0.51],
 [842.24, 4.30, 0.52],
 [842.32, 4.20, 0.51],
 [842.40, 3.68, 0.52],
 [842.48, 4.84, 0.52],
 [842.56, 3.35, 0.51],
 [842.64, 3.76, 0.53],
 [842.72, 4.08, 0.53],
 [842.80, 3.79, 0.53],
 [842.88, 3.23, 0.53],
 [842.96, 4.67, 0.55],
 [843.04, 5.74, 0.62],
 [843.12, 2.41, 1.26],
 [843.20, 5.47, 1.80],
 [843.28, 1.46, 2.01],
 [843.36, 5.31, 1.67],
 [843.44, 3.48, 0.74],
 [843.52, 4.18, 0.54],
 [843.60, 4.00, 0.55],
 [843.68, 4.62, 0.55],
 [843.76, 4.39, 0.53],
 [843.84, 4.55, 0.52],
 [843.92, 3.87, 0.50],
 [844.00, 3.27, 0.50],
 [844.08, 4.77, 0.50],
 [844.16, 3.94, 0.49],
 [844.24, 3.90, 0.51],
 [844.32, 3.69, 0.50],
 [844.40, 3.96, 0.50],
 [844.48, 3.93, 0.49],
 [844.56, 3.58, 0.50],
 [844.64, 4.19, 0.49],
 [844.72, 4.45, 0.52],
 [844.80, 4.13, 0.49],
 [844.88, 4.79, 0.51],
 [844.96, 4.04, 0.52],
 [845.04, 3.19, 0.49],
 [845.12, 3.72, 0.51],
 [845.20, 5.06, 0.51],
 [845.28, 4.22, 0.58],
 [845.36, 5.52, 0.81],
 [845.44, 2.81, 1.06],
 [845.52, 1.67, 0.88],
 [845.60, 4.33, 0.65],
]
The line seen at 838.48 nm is [N II]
